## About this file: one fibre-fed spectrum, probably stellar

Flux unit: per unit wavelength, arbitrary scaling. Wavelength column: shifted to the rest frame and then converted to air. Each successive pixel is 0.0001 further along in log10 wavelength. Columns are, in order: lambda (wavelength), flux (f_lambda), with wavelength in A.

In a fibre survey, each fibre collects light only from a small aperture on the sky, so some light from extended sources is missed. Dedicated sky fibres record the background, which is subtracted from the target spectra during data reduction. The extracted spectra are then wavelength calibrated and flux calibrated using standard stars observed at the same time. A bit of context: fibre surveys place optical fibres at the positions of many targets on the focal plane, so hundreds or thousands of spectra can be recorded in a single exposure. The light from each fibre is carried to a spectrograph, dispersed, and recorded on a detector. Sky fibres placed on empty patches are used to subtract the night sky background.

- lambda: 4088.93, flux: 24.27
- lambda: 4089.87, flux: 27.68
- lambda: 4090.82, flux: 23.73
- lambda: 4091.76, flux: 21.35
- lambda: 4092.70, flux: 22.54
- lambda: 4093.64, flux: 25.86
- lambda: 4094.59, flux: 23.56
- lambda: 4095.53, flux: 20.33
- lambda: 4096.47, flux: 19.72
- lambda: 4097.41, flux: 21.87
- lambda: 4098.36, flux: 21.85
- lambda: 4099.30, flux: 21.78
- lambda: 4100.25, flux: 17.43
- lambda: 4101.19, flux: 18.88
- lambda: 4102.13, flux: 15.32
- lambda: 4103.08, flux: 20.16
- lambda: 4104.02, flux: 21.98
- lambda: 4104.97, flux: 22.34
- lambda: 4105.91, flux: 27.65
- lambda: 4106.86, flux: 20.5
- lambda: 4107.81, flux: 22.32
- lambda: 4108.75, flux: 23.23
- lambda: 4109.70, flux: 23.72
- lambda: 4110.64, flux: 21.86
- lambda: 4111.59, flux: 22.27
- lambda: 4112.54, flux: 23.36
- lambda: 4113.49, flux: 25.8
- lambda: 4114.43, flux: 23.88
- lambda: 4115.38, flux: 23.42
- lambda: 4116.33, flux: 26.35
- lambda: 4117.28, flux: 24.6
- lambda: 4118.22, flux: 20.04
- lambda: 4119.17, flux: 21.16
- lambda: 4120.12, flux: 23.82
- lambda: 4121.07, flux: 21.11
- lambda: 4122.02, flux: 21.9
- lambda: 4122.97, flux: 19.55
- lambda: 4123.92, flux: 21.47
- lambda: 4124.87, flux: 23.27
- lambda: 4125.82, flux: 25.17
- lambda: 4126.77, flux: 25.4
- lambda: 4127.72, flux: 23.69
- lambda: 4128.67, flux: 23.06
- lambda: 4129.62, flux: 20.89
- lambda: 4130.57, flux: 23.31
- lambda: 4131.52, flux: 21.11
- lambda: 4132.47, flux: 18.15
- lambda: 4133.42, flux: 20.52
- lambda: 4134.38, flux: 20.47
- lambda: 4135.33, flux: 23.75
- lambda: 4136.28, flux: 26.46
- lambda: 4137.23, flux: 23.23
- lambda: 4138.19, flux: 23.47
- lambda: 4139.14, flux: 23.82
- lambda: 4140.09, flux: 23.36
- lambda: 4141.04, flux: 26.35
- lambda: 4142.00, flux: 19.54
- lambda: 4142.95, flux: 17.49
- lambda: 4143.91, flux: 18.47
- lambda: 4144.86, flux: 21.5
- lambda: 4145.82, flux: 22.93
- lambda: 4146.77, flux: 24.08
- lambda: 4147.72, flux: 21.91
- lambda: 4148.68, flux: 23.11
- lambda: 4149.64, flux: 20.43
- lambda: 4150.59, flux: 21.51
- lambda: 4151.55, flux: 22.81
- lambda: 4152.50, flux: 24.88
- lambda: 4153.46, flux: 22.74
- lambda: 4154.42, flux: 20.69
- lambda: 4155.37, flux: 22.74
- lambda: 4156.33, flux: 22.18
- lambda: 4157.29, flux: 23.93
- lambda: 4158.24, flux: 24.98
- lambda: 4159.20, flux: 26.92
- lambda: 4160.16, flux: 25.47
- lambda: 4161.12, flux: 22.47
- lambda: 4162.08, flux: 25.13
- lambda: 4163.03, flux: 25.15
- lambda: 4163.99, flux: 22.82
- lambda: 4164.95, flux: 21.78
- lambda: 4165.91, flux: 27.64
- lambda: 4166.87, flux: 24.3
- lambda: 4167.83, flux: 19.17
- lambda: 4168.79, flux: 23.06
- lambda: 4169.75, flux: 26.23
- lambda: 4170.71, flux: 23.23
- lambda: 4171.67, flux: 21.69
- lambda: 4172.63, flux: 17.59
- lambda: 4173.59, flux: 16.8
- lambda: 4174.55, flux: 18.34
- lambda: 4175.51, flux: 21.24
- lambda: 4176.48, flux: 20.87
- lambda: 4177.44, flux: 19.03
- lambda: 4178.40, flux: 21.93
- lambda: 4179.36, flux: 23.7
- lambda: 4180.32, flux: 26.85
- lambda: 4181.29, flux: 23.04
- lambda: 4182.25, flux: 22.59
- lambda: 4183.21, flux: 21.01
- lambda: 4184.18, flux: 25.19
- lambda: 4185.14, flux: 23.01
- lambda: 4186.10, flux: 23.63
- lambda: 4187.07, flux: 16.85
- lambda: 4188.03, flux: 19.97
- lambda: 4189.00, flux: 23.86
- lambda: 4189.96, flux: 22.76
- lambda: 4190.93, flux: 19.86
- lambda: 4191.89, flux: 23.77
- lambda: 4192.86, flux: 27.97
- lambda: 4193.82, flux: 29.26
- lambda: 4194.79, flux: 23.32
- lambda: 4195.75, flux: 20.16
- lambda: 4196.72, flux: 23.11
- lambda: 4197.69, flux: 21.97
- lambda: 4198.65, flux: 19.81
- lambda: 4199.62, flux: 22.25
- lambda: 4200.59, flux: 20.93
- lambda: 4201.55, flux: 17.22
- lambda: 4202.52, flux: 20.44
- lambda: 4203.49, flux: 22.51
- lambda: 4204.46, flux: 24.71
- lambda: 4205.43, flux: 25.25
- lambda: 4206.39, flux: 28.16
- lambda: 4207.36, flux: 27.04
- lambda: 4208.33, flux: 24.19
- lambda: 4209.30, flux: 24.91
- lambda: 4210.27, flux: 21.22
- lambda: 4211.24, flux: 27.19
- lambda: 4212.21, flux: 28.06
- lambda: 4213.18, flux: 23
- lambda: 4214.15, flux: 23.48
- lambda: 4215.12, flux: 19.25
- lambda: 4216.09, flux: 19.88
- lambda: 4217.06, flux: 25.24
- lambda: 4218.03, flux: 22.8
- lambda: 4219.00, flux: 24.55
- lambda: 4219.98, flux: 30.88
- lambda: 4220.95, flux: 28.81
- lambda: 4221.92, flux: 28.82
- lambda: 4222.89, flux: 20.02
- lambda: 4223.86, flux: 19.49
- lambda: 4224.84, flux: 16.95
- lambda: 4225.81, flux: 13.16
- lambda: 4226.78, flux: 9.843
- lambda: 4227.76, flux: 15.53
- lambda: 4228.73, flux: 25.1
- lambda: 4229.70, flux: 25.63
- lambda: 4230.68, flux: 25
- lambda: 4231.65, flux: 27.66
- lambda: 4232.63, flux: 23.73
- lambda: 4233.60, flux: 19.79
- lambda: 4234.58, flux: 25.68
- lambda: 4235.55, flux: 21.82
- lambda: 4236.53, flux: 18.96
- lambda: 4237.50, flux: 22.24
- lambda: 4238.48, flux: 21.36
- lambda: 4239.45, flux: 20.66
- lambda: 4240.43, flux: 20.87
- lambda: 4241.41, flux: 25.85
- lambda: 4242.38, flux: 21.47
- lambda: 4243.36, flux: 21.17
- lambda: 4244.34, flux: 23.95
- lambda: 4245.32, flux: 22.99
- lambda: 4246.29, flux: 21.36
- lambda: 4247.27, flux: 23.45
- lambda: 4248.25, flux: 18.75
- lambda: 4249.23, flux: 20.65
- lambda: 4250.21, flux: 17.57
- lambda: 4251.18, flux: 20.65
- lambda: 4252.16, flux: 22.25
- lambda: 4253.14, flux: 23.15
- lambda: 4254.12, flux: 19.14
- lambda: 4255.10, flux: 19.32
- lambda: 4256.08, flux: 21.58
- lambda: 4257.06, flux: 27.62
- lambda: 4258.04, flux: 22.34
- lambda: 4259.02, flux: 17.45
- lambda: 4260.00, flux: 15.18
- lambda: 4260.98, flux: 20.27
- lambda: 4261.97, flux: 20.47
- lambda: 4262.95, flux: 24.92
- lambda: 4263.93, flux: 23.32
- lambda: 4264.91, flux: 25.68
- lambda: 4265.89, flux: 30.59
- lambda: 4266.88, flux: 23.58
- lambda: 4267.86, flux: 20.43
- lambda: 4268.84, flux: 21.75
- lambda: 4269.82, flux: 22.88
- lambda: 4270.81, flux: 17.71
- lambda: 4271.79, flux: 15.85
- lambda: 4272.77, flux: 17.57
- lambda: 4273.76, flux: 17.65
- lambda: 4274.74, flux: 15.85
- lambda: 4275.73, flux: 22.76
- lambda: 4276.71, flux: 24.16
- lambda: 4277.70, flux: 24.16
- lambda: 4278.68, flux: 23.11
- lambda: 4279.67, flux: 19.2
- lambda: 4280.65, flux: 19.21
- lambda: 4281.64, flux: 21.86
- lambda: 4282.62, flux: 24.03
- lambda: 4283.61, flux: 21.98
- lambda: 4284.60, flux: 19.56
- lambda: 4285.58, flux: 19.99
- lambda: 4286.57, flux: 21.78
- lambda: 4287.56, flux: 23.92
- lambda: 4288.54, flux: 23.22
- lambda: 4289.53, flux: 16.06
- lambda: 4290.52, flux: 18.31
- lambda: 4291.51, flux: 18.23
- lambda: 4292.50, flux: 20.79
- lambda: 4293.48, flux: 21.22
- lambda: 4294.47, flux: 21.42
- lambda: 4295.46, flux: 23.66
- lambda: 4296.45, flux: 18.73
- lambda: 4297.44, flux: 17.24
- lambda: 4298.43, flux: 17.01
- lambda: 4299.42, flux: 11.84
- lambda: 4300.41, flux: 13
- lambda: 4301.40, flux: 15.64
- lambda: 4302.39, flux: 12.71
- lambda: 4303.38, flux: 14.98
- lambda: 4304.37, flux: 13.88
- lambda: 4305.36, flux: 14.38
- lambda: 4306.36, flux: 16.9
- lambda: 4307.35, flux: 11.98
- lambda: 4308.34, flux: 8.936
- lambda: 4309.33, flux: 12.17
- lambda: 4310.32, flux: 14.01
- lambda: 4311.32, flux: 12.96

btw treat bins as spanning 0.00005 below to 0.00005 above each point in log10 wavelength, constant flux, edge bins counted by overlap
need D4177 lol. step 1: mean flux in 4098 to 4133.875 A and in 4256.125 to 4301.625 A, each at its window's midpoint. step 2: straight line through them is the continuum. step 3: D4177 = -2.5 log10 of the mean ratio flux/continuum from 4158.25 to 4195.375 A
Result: -0.06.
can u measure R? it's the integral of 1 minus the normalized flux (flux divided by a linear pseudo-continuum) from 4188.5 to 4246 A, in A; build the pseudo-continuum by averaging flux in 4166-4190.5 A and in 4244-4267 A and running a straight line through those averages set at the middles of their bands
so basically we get -2.3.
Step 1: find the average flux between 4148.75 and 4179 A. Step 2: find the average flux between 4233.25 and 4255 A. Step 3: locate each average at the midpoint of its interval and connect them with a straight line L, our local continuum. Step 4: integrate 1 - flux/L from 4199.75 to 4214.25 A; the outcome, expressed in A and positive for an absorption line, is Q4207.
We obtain -1.2 A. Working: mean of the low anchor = 22.5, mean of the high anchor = 21.5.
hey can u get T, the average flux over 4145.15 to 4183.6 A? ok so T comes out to 22.7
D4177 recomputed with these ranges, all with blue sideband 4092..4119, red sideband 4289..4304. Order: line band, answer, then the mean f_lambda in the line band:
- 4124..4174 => -0.08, 22.7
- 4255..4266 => -0.21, 22.2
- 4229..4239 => -0.22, 23.2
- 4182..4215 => -0.17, 23.2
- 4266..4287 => -0.17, 20.9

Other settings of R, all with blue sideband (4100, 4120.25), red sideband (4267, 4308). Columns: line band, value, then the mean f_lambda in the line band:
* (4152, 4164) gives -1.4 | 23.9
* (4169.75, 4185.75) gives -0.6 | 21.8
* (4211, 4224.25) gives -2.7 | 24.4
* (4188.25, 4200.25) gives -1.4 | 23.1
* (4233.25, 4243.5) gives -1.0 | 21.9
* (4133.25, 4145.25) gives -0.3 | 22.2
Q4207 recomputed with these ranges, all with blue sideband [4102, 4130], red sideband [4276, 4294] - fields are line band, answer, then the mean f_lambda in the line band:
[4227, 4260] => -0.3 A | 21.8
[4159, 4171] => -1.0 A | 24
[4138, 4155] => 0.2 A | 22.2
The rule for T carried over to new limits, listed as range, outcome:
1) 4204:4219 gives 24.3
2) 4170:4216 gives 22.6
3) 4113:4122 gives 23.3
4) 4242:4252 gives 21.2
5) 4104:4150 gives 22.6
